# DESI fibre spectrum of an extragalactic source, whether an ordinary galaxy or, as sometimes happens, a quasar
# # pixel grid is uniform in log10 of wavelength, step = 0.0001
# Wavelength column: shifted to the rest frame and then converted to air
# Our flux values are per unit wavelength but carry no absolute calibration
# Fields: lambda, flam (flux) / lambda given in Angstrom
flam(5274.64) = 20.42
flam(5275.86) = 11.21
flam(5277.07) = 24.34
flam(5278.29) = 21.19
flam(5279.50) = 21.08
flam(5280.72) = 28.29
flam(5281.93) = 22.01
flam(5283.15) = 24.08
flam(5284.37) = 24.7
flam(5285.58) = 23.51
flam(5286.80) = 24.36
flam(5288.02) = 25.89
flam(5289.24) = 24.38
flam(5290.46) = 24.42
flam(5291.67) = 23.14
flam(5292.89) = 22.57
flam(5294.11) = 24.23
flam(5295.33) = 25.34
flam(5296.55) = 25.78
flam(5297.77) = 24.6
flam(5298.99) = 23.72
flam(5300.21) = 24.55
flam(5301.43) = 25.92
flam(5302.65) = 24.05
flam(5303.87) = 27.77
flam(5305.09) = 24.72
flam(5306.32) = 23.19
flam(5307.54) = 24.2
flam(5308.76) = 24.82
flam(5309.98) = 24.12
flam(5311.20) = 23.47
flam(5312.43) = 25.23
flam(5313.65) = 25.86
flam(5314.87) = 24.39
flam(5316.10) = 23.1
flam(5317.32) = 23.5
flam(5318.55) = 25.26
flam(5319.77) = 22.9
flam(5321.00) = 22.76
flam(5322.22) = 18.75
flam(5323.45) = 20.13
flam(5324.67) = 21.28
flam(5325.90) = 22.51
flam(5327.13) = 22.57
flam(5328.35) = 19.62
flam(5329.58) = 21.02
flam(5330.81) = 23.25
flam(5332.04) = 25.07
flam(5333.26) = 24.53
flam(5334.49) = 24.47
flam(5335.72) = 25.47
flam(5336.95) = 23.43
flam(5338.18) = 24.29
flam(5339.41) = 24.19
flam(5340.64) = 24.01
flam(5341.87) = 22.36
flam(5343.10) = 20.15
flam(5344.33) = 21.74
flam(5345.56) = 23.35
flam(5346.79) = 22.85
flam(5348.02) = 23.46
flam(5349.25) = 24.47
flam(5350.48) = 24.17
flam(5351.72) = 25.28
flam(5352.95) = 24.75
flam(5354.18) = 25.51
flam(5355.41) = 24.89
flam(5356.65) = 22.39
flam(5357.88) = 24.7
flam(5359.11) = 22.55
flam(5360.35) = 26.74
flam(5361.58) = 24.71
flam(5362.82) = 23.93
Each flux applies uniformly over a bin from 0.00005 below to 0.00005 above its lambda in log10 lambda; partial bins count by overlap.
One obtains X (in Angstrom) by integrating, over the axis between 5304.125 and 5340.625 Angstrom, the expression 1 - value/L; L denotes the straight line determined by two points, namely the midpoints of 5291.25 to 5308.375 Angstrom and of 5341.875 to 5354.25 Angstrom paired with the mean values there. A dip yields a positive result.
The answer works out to 0.9 Angstrom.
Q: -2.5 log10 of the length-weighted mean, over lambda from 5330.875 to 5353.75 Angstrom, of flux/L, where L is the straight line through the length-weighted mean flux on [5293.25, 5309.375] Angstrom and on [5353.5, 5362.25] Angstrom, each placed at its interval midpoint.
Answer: 0.04 mag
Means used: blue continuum 24.8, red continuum 24.5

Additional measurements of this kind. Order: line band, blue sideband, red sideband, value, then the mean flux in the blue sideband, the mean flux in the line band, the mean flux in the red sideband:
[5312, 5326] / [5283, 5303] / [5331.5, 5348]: 0.045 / 24.4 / 23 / 23.5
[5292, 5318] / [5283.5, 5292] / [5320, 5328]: -0.073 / 24.4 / 24.5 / 21.4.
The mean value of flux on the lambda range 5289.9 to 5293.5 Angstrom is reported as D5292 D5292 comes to 23.4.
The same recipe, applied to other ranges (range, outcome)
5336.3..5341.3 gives 24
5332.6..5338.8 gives 24.4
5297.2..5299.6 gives 24.2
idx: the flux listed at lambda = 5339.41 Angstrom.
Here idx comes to 24.19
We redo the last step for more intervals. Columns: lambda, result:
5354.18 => 25.51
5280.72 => 28.29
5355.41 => 24.89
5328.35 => 19.62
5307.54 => 24.2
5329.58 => 21.02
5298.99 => 23.72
